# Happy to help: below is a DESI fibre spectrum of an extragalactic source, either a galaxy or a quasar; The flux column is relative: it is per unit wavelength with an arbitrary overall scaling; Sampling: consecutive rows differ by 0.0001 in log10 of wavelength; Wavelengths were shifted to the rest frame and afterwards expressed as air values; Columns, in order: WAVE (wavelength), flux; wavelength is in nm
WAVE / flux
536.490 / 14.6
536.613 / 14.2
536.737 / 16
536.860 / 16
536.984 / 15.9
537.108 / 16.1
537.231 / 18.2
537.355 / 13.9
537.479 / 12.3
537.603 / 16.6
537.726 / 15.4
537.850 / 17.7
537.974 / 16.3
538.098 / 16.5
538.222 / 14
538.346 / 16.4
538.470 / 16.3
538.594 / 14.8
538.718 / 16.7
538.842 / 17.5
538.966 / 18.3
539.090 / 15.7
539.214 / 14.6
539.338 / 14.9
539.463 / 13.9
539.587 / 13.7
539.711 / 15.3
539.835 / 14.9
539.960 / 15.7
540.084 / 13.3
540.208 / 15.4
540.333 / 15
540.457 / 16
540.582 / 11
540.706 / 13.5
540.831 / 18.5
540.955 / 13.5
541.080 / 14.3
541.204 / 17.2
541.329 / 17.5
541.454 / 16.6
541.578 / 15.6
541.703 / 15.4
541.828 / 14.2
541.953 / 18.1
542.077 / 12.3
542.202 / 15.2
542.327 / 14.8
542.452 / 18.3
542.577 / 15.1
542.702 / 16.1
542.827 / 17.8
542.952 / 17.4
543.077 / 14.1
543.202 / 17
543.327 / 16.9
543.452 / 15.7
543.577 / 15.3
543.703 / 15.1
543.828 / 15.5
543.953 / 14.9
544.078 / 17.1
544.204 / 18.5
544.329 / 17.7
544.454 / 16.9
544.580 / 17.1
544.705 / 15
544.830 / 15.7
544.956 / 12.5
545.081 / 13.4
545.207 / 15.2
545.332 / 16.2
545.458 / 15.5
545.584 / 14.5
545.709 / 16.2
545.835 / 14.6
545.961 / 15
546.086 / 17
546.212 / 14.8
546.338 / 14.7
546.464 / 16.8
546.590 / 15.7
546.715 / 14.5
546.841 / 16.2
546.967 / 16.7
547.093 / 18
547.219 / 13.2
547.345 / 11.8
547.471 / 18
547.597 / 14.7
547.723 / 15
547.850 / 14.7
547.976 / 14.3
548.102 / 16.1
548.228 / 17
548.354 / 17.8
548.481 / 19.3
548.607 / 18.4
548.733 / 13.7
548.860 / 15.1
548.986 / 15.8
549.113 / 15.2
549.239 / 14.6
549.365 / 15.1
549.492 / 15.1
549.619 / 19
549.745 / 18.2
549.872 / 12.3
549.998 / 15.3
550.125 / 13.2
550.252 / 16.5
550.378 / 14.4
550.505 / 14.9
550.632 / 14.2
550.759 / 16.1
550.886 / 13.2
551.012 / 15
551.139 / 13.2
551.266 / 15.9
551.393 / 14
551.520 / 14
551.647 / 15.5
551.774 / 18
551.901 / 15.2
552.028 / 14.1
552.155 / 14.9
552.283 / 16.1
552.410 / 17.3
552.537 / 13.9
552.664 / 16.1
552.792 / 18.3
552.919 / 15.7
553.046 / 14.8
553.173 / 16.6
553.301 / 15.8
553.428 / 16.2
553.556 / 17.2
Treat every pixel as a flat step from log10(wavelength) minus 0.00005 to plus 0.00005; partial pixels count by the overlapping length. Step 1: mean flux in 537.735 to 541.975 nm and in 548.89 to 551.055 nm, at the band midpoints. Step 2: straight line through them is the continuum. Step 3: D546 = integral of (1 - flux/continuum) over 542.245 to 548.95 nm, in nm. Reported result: -0.22 nm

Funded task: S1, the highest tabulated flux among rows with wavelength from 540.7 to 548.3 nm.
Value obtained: 18.5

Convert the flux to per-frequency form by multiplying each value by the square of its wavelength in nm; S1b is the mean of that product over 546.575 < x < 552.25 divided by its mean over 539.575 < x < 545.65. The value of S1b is 1.01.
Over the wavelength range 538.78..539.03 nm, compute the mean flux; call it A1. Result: 17.9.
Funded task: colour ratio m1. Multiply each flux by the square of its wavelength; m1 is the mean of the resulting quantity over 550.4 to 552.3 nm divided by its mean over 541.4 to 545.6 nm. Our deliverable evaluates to 0.97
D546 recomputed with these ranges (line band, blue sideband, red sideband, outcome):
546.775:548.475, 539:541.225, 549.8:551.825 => -0.12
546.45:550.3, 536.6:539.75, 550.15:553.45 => -0.07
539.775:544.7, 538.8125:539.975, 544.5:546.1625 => -0.14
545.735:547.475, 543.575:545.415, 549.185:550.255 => 0.02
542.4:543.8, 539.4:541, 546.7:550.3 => -0.12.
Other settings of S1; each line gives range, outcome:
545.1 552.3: 19.3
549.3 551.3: 19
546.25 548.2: 18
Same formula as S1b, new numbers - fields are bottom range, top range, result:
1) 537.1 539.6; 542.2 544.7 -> 1.06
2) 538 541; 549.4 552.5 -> 1.04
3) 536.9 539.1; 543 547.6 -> 1.00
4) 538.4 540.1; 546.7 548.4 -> 1.04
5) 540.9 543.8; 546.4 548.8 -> 1.02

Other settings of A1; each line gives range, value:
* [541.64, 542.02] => 15.9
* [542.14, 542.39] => 15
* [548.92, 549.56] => 15.2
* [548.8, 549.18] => 15.4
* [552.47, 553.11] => 15.8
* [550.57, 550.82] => 15.1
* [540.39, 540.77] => 13.5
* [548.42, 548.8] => 17.1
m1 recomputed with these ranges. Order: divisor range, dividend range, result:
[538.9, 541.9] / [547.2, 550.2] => 1.06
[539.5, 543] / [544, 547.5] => 1.03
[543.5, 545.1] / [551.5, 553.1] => 1.02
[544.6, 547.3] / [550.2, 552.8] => 1.01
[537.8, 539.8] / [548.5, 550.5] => 1.02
